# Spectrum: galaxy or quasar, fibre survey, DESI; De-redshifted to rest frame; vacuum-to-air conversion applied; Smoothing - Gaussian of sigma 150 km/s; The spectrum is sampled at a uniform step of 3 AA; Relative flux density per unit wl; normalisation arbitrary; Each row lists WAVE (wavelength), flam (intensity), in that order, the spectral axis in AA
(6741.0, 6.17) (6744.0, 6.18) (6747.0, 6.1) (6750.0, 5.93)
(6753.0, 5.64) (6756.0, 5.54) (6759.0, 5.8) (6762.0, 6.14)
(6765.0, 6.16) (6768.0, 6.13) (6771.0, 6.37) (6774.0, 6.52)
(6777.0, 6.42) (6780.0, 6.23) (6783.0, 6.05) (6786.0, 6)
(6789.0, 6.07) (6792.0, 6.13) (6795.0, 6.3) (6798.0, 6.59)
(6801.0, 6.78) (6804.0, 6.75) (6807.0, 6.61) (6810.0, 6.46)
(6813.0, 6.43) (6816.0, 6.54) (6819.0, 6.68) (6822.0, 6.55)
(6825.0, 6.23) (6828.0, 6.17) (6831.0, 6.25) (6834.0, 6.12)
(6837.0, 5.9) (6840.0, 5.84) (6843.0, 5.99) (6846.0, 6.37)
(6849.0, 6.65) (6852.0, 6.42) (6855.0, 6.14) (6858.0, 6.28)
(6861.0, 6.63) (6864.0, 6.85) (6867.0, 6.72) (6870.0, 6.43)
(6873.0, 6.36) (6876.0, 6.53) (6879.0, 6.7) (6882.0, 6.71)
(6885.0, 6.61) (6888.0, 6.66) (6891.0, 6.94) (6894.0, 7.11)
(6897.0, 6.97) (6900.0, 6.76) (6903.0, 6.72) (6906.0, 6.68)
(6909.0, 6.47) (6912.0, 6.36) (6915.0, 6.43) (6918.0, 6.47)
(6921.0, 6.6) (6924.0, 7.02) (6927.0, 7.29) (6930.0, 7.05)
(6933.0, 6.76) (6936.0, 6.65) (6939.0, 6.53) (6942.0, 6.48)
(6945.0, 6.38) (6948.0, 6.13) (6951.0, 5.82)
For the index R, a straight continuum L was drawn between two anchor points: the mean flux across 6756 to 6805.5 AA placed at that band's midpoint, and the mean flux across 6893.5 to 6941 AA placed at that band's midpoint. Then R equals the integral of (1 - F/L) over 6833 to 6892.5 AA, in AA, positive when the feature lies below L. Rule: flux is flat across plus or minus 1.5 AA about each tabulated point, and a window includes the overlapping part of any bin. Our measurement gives 0.9 AA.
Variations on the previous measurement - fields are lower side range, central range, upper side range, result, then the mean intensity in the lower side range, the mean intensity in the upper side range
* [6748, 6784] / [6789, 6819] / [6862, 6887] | -1.1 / 6.08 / 6.62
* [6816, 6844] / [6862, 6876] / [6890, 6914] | -0.2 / 6.21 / 6.74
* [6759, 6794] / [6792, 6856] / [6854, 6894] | 0.2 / 6.19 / 6.61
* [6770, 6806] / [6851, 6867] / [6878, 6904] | 0.4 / 6.35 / 6.8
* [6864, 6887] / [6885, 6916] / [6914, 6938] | -0.1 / 6.6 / 6.79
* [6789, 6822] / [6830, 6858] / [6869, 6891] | 1.6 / 6.51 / 6.6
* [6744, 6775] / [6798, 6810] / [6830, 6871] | -1.0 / 6.03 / 6.33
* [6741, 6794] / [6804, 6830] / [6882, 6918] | -0.7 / 6.09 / 6.69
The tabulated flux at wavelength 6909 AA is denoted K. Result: 6.47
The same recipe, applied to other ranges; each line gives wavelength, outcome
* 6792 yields 6.13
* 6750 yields 5.93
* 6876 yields 6.53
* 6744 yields 6.18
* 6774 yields 6.52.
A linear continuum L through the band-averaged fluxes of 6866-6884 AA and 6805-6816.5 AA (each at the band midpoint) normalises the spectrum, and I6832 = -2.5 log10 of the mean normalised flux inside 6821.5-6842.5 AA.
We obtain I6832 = 0.07 mag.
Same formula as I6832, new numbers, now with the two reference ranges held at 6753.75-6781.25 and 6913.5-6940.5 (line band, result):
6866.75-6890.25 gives 0.00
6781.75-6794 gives 0.02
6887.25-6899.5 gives -0.05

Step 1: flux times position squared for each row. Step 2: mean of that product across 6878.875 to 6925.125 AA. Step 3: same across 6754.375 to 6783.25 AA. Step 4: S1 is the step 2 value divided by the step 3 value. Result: 1.13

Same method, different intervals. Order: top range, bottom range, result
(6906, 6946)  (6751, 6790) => 1.15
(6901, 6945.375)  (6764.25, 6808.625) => 1.09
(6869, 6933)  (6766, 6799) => 1.11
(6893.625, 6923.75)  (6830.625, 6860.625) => 1.09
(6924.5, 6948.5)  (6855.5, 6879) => 1.05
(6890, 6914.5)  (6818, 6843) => 1.11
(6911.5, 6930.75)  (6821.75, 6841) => 1.13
